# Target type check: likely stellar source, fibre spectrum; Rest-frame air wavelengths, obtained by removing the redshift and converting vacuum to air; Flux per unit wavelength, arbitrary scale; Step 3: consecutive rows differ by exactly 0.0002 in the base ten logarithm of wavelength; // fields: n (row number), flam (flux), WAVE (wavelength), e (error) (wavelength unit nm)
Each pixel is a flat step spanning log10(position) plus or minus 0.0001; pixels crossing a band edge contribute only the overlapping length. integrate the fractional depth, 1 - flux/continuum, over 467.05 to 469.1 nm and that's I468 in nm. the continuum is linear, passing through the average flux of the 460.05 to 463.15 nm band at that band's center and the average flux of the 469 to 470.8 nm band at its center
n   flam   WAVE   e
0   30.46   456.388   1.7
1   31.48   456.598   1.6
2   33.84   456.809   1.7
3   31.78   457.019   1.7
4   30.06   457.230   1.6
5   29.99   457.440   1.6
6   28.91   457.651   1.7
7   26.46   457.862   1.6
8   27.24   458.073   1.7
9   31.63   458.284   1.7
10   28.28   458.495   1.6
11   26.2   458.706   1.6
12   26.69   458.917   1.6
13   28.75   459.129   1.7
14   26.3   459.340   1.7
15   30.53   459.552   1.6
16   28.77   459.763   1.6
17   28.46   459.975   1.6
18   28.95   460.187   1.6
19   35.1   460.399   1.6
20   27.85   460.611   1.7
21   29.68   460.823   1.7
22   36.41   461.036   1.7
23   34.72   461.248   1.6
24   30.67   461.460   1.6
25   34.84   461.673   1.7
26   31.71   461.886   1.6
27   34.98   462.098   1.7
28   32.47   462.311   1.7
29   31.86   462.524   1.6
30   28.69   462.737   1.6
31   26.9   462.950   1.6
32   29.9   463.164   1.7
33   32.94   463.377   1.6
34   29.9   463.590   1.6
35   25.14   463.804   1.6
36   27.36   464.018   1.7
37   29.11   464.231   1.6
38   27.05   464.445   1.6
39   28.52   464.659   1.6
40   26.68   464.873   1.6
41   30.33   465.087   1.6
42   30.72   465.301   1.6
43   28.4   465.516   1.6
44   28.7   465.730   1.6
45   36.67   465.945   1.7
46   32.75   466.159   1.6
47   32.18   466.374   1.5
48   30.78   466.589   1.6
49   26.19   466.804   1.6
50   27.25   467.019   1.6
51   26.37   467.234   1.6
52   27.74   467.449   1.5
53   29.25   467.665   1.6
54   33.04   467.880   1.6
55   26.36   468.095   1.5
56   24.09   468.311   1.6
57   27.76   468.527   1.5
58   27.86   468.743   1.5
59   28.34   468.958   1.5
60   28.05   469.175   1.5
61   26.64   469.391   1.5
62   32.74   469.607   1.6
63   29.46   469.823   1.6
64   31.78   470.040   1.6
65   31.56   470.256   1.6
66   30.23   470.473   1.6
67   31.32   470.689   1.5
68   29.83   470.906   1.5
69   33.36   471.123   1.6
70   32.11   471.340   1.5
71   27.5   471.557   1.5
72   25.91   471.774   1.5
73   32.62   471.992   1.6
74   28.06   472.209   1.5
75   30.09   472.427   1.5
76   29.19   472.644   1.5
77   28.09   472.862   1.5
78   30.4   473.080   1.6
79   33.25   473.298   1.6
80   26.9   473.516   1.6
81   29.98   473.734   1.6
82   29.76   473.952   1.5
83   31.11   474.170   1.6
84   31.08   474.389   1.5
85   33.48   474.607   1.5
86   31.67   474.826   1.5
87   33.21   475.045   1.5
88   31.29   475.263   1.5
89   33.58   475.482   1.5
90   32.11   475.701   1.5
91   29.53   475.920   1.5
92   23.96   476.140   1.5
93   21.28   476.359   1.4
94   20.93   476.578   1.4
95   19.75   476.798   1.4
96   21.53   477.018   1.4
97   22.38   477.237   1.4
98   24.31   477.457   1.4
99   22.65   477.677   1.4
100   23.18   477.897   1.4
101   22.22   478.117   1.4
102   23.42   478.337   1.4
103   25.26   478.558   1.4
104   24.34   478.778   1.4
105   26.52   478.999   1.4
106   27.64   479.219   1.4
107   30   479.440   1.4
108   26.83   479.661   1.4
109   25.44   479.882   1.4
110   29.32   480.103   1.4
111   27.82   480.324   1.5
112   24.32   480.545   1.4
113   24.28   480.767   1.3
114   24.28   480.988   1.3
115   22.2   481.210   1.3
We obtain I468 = 0.18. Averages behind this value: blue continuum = 31.7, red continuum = 30.1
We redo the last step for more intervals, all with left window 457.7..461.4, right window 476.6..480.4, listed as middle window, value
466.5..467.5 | 0.00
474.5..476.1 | -0.39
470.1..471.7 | -0.25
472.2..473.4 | -0.17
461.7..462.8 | -0.13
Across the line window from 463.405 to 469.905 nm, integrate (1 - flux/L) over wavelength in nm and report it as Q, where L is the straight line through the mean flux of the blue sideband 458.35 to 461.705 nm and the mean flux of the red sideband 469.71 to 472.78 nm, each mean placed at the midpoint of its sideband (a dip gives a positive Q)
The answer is 0.269 nm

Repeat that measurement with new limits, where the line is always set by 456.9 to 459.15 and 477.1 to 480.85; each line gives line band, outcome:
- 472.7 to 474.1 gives -0.19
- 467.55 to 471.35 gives -0.39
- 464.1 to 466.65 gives -0.24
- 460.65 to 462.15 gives -0.25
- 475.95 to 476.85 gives 0.12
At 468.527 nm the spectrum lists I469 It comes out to 27.76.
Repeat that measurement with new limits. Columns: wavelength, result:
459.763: 28.77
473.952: 29.76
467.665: 29.25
